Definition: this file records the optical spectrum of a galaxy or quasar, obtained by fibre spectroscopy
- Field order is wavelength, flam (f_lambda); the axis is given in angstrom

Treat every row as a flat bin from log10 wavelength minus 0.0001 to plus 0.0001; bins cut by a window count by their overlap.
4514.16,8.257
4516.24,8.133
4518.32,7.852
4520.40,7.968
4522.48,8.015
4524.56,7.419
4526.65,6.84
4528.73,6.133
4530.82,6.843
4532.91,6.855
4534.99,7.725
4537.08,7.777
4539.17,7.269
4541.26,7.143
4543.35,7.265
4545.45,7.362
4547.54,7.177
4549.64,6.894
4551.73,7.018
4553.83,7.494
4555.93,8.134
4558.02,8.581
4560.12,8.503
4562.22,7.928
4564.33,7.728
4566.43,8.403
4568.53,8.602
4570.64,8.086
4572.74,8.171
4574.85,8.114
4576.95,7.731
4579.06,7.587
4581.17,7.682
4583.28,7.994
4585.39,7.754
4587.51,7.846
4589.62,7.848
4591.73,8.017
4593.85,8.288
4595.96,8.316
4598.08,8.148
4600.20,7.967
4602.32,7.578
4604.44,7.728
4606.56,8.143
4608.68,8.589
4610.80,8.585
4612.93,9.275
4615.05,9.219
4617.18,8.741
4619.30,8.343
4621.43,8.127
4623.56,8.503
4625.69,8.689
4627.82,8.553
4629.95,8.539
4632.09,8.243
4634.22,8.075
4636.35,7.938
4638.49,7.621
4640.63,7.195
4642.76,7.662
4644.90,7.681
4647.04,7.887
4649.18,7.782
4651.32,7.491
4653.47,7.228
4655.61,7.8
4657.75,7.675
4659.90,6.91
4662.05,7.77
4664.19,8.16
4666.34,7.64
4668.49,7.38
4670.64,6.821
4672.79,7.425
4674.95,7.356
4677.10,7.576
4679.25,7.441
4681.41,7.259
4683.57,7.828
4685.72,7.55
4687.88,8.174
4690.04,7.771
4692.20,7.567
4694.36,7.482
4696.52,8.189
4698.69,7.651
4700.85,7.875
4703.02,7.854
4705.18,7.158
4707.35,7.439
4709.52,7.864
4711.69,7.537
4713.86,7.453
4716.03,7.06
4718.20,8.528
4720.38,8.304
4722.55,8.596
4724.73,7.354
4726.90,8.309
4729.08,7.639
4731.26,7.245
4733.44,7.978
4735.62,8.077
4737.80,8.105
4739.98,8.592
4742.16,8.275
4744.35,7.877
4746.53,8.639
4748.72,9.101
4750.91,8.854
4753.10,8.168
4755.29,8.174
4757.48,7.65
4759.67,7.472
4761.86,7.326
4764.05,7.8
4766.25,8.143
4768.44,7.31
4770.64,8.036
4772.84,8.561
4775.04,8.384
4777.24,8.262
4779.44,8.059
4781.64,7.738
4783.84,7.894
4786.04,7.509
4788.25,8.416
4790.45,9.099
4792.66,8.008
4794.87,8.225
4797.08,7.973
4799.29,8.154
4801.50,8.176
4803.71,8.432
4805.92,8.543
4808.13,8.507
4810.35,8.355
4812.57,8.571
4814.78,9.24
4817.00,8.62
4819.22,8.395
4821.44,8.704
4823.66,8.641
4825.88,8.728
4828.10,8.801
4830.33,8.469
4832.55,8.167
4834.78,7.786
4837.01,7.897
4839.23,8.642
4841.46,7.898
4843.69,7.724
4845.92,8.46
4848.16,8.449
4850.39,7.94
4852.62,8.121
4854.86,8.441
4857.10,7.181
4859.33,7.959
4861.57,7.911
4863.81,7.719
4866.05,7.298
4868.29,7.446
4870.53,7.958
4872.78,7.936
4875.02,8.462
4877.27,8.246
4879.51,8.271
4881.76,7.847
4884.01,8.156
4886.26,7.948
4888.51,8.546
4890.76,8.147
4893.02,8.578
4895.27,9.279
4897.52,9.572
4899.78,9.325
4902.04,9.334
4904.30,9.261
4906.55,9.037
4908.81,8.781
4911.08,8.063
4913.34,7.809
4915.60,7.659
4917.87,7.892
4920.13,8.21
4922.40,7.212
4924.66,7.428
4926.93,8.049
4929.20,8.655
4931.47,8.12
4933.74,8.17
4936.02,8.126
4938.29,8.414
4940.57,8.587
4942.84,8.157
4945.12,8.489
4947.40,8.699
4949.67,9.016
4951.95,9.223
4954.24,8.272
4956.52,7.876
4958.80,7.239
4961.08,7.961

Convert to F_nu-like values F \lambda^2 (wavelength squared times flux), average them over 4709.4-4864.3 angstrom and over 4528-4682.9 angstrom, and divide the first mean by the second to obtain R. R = 1.13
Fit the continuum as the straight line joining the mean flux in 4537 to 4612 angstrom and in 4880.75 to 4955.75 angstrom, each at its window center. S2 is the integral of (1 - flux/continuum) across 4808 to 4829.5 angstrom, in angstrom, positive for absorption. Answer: -1.0 angstrom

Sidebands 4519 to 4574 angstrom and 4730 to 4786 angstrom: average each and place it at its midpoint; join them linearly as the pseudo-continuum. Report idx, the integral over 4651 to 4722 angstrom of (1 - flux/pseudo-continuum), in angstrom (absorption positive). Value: 2.5 angstrom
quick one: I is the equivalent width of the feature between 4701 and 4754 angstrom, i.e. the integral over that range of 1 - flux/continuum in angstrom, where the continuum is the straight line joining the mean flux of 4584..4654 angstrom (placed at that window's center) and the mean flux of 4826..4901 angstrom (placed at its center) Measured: 1.0 angstrom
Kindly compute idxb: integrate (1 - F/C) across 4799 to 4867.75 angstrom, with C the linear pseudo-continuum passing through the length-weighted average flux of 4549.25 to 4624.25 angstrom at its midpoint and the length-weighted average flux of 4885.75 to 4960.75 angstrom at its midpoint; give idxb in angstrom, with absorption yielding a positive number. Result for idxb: 0.6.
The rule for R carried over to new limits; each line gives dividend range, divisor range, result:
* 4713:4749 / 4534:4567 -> 1.14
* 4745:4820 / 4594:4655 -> 1.08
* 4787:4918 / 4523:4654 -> 1.18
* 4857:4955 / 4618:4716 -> 1.19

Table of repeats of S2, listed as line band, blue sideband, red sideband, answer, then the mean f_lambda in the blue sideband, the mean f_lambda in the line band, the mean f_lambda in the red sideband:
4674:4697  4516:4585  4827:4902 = 0.7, 7.65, 7.64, 8.22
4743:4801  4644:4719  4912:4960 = -2.3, 7.6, 8.11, 8.16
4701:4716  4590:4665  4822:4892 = 1.0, 8.07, 7.54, 8.11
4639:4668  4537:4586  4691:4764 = 0.9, 7.77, 7.6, 7.92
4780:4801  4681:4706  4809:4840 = 0.5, 7.72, 8.11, 8.5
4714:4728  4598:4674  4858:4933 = 0.1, 7.97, 7.99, 8.24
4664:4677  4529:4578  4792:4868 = 0.8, 7.66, 7.42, 8.23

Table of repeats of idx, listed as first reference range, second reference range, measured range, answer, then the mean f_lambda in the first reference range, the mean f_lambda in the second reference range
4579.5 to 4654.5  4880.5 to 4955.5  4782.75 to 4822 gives -0.4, 8.09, 8.42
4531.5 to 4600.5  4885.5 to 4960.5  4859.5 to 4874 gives 1.0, 7.79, 8.4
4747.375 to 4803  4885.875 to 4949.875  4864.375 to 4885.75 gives 1.0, 8.1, 8.43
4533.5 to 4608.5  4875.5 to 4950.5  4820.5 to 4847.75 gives -0.2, 7.83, 8.39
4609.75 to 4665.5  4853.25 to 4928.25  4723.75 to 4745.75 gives 0.4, 8.06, 8.21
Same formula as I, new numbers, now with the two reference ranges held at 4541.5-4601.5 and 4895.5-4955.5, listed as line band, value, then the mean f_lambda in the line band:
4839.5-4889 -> 2.1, 8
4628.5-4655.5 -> 0.7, 7.79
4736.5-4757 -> -0.6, 8.39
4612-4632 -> -1.7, 8.64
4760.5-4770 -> 0.6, 7.66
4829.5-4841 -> 0.2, 8.17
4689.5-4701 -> 0.5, 7.75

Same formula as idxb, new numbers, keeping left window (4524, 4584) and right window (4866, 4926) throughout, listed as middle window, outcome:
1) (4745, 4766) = -0.29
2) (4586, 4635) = -3.80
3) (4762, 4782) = 0.10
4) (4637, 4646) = 0.26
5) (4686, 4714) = 0.72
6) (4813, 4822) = -0.65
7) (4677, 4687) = 0.41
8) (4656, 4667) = 0.26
